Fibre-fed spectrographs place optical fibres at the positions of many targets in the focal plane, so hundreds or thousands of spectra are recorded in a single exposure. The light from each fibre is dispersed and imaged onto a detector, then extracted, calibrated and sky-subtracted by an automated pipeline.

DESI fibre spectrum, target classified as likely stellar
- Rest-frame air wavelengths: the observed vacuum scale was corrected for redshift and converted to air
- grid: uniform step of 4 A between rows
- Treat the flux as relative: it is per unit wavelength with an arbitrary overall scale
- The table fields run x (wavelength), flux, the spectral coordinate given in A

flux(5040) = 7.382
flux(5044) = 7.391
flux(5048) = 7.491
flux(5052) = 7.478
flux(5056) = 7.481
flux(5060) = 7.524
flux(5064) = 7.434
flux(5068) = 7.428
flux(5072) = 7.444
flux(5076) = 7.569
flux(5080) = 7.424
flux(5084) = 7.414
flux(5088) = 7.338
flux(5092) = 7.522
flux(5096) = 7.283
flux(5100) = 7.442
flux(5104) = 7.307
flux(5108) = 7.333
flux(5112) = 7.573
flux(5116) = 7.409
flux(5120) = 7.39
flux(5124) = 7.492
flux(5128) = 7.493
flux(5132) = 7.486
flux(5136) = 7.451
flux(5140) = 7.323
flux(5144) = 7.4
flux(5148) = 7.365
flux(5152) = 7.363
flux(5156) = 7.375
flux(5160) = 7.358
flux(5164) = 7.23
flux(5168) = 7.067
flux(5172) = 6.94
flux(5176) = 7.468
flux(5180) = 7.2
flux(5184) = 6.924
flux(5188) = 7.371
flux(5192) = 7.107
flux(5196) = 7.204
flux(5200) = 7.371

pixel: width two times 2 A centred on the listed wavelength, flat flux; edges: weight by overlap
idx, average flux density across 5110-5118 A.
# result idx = 7.49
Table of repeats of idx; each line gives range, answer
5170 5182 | 7.2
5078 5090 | 7.39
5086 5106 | 7.38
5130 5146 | 7.42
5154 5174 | 7.19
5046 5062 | 7.49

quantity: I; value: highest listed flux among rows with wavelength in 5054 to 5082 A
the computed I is 7.569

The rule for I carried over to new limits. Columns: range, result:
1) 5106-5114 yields 7.573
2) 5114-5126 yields 7.492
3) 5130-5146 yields 7.486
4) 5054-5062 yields 7.524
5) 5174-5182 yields 7.468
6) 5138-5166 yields 7.4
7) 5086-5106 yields 7.522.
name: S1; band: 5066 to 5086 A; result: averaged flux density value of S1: 7.46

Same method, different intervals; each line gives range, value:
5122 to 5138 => 7.48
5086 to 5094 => 7.43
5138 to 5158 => 7.37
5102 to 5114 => 7.4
